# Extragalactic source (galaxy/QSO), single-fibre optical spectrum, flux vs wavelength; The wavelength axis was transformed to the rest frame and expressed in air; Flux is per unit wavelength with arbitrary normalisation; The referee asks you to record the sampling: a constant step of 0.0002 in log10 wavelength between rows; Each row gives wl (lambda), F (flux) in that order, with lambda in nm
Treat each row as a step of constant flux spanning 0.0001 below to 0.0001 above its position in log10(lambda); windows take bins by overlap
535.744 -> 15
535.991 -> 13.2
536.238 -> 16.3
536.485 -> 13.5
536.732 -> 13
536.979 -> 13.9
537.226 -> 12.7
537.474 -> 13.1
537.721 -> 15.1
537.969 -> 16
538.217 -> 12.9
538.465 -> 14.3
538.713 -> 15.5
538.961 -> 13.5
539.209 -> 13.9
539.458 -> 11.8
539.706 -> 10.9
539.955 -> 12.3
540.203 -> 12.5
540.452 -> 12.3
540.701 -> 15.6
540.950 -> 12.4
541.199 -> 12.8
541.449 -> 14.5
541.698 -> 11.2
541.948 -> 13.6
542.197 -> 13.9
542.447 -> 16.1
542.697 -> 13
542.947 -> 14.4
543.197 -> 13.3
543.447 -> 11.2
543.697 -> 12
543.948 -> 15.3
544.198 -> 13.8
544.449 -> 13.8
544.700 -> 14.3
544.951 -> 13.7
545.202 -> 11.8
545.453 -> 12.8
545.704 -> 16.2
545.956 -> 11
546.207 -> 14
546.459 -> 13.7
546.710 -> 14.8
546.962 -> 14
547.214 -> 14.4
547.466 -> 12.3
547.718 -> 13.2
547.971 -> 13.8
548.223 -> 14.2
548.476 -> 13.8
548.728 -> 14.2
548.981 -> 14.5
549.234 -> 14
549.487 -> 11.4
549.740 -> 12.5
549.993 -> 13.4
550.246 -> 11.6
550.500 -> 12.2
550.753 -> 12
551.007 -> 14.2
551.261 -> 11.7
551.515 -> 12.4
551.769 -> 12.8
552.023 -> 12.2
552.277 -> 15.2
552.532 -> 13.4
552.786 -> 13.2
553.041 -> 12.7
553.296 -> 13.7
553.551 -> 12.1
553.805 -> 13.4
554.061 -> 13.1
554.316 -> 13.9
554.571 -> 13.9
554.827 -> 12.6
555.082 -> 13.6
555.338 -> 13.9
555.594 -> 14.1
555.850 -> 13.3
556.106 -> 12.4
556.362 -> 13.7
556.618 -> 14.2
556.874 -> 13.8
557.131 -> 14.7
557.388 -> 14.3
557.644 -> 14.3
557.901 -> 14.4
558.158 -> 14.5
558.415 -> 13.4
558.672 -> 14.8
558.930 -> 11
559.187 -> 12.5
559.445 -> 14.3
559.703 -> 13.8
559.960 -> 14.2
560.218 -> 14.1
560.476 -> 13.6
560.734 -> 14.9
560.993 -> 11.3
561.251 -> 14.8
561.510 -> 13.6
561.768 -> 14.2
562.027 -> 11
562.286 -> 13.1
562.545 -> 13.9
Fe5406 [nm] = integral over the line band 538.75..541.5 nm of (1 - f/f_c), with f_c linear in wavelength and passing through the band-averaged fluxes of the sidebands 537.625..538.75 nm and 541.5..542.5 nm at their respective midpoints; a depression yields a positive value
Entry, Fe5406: 0.22 nm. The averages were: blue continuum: 14.7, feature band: 13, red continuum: 13.6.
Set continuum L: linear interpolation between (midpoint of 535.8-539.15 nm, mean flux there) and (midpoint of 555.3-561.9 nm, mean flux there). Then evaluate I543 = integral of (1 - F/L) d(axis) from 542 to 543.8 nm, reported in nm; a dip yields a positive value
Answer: 0.074 nm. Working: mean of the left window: 14.1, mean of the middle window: 13.4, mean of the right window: 13.8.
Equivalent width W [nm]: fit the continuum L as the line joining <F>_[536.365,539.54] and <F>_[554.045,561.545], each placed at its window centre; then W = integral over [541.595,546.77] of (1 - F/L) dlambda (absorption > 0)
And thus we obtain 0.10 nm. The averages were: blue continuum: 13.8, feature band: 13.5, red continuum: 13.7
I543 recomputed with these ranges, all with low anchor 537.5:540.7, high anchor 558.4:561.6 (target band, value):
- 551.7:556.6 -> 0.07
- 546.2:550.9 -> 0.06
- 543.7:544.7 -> -0.04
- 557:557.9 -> -0.06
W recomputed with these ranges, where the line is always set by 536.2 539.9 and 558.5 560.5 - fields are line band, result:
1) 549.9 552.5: 0.15 nm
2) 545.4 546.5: 0.00 nm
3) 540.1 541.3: 0.05 nm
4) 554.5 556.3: 0.02 nm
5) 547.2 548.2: 0.02 nm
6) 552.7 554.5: 0.05 nm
